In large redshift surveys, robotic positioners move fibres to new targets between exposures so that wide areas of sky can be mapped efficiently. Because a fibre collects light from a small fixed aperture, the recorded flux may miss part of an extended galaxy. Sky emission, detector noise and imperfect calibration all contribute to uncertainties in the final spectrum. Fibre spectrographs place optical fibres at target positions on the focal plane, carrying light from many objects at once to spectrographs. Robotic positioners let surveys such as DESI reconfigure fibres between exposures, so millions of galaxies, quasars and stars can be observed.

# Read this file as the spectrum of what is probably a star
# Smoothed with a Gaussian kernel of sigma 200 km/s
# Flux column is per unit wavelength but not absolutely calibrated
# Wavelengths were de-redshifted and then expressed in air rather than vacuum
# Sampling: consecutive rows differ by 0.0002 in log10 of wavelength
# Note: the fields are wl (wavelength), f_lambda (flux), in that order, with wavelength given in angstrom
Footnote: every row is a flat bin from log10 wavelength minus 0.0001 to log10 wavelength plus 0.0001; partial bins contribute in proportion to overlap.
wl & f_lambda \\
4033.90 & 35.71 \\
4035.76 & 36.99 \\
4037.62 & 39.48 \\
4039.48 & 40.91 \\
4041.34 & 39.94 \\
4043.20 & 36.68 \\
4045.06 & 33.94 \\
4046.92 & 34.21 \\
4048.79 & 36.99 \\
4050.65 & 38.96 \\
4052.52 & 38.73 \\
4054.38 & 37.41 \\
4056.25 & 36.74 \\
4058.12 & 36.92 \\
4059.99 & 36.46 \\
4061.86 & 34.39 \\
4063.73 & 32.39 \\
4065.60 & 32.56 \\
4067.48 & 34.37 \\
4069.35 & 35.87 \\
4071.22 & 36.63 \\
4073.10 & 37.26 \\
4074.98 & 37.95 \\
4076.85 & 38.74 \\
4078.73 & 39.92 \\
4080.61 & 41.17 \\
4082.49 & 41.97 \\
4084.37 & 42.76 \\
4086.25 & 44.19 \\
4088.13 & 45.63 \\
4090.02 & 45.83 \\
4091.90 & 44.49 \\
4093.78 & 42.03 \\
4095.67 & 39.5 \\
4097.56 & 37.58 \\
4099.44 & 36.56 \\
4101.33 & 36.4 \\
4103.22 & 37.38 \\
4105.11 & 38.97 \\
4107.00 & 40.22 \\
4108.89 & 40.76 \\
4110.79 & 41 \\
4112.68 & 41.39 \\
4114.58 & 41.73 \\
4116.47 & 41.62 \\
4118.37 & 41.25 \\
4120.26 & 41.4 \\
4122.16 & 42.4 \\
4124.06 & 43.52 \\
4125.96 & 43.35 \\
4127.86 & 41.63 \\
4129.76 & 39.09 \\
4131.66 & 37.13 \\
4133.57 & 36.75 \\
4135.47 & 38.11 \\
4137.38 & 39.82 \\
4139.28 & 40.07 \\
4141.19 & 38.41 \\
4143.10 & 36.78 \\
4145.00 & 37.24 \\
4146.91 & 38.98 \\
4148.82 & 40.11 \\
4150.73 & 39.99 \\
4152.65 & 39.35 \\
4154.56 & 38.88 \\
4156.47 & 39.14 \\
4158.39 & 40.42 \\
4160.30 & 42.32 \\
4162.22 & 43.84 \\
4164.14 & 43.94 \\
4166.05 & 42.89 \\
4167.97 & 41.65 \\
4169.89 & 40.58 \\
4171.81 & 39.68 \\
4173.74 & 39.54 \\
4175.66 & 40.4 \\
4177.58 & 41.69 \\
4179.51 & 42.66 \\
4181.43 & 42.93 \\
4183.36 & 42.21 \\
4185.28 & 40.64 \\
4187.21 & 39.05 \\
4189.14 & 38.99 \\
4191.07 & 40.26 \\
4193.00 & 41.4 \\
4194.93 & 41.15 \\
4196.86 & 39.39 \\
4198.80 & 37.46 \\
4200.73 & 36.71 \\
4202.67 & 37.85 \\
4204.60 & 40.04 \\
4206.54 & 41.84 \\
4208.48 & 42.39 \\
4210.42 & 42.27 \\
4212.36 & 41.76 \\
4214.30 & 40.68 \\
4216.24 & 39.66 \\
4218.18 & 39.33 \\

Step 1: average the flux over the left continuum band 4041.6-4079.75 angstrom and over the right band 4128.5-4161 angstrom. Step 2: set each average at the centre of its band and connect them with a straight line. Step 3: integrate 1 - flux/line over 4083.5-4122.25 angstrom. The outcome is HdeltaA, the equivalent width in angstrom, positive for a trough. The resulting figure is -3.5 angstrom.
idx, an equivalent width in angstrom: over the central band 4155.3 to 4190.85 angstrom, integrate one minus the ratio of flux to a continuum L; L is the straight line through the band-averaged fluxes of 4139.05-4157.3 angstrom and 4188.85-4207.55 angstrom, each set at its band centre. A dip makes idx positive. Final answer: -1.8 angstrom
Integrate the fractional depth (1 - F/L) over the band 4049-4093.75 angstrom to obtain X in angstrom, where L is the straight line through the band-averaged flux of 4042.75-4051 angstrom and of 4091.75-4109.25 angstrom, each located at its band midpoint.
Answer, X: -1.63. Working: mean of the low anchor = 35.9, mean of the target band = 38.8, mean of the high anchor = 39.1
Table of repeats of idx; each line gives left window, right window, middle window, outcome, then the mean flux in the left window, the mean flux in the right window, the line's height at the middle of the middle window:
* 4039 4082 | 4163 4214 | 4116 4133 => -1.0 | 36.9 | 40.8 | 38.8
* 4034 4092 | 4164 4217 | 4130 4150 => 0.7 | 38.3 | 40.7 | 39.7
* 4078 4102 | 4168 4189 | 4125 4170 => 1.2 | 41.5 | 40.9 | 41.1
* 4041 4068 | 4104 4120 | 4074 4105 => -1.4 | 36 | 40.9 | 39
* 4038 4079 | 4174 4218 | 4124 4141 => -0.4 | 36.7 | 40.5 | 38.7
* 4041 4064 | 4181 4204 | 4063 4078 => 0.4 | 36.5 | 39.8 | 36.9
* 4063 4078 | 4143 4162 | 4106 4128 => -2.1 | 35.8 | 39.6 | 38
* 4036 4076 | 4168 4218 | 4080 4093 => -2.2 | 36.6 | 40.4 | 37.5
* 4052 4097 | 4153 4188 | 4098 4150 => 0.5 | 38.9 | 41.2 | 40.1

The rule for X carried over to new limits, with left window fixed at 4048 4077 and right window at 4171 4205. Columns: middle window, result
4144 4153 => 0.0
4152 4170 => -0.9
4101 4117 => -1.0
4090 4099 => -0.9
